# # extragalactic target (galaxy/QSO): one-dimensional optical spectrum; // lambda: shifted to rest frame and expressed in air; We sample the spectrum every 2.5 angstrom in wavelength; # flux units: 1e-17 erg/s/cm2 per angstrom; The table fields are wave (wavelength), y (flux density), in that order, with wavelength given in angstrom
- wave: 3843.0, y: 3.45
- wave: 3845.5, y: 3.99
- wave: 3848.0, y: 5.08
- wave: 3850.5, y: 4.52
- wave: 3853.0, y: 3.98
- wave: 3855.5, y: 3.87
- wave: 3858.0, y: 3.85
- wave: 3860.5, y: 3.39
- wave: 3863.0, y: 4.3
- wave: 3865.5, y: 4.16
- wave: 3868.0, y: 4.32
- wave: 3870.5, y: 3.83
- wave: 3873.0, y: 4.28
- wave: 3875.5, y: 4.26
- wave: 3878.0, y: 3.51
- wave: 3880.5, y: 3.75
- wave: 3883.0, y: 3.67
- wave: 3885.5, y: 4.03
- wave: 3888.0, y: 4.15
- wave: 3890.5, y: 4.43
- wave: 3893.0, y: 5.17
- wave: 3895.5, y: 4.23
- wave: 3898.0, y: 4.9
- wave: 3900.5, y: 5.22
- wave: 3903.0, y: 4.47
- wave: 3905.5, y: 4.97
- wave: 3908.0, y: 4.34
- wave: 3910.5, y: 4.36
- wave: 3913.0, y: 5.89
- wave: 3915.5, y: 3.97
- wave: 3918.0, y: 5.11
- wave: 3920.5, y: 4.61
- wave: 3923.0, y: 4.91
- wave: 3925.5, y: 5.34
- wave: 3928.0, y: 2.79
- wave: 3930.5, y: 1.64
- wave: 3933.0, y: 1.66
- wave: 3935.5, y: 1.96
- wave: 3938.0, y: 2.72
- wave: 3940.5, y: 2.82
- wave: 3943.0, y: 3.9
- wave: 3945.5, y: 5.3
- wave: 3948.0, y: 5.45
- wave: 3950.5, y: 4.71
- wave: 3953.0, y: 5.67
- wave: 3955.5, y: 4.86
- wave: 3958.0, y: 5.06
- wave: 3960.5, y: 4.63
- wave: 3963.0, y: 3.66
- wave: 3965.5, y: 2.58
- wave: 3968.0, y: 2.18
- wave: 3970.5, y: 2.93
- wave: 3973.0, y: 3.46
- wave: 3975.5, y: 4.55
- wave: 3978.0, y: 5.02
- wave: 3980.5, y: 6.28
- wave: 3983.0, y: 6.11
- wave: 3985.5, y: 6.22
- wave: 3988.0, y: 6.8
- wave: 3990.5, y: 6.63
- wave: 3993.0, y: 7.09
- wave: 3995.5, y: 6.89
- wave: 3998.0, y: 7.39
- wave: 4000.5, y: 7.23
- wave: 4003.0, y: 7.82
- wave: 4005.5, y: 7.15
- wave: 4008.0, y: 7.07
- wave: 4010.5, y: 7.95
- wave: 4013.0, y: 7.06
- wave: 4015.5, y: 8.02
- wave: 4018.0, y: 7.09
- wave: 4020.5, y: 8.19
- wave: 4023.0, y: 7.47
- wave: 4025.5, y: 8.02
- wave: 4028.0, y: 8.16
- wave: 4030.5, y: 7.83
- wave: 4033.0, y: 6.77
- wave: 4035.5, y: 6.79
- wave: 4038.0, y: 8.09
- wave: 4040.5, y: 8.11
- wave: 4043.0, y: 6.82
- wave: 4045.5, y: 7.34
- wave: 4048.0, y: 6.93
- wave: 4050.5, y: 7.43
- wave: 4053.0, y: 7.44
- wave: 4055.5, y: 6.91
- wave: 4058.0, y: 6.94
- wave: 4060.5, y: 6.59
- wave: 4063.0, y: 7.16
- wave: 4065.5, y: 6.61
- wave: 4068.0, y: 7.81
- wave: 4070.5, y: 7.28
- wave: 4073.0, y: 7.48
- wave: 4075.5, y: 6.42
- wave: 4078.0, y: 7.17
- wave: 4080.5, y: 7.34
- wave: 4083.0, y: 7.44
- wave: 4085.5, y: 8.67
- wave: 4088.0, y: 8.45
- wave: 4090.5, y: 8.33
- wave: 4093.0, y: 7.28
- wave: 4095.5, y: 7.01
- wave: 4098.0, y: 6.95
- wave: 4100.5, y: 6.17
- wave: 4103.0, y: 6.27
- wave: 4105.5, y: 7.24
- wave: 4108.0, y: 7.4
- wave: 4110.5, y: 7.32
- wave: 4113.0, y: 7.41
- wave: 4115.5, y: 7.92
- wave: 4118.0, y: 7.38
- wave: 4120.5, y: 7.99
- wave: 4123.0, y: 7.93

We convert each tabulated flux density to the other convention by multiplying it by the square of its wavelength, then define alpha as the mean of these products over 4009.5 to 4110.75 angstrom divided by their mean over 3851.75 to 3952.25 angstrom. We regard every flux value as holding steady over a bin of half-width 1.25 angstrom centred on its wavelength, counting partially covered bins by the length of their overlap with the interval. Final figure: 1.9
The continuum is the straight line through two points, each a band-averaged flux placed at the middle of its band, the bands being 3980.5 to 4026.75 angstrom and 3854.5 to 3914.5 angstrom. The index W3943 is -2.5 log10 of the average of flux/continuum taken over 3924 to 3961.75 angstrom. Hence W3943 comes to 0.42 mag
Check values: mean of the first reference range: 4.31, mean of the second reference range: 7.21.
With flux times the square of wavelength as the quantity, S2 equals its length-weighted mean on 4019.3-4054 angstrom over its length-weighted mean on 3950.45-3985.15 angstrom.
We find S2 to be 1.75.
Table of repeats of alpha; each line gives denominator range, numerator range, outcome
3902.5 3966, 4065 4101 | 1.92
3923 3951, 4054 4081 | 2.14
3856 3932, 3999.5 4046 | 1.89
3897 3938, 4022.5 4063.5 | 1.92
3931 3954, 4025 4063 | 2.08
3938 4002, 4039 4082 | 1.48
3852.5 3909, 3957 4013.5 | 1.43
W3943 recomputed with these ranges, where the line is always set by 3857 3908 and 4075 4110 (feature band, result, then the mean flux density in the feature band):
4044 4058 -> -0.07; 7.18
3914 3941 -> 0.37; 3.45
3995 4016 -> -0.22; 7.39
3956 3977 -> 0.43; 3.69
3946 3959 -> 0.02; 5.16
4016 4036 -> -0.19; 7.59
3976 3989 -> -0.05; 5.98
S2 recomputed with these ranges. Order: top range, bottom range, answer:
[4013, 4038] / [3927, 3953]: 2.32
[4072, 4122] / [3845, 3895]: 2.00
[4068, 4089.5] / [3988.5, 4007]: 1.10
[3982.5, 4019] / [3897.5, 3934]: 1.74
